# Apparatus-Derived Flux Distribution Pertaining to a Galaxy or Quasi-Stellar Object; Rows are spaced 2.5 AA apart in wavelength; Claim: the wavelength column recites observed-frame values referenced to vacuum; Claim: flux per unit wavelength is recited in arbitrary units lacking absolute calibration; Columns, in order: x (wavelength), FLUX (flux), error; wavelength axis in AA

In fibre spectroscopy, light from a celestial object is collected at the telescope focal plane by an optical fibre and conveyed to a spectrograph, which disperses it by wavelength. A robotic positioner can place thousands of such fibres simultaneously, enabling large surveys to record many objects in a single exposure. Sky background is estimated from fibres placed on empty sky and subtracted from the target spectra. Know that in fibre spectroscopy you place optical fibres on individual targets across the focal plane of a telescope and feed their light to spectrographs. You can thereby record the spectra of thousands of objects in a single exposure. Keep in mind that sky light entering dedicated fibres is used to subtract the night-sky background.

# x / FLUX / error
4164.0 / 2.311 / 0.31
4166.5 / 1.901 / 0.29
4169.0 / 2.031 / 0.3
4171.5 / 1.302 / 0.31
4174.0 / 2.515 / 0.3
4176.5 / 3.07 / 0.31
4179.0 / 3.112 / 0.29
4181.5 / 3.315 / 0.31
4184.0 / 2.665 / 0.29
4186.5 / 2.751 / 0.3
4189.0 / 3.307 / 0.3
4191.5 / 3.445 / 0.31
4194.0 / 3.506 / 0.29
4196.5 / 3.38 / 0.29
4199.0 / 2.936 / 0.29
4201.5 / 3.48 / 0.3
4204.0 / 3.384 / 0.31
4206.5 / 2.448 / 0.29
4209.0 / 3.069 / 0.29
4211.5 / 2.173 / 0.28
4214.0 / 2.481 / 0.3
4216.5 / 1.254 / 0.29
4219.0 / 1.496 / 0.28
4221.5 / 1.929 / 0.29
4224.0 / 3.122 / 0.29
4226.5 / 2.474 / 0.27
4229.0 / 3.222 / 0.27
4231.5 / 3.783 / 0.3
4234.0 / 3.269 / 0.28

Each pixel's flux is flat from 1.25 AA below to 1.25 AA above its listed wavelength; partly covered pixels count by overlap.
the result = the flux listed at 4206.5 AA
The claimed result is 2.448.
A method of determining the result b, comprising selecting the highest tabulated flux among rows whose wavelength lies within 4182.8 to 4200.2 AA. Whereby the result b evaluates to 3.506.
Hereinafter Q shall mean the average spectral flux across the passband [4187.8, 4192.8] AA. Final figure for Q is 3.38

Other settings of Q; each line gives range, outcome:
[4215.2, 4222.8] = 1.58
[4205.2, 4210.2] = 2.76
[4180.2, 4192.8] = 3.1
